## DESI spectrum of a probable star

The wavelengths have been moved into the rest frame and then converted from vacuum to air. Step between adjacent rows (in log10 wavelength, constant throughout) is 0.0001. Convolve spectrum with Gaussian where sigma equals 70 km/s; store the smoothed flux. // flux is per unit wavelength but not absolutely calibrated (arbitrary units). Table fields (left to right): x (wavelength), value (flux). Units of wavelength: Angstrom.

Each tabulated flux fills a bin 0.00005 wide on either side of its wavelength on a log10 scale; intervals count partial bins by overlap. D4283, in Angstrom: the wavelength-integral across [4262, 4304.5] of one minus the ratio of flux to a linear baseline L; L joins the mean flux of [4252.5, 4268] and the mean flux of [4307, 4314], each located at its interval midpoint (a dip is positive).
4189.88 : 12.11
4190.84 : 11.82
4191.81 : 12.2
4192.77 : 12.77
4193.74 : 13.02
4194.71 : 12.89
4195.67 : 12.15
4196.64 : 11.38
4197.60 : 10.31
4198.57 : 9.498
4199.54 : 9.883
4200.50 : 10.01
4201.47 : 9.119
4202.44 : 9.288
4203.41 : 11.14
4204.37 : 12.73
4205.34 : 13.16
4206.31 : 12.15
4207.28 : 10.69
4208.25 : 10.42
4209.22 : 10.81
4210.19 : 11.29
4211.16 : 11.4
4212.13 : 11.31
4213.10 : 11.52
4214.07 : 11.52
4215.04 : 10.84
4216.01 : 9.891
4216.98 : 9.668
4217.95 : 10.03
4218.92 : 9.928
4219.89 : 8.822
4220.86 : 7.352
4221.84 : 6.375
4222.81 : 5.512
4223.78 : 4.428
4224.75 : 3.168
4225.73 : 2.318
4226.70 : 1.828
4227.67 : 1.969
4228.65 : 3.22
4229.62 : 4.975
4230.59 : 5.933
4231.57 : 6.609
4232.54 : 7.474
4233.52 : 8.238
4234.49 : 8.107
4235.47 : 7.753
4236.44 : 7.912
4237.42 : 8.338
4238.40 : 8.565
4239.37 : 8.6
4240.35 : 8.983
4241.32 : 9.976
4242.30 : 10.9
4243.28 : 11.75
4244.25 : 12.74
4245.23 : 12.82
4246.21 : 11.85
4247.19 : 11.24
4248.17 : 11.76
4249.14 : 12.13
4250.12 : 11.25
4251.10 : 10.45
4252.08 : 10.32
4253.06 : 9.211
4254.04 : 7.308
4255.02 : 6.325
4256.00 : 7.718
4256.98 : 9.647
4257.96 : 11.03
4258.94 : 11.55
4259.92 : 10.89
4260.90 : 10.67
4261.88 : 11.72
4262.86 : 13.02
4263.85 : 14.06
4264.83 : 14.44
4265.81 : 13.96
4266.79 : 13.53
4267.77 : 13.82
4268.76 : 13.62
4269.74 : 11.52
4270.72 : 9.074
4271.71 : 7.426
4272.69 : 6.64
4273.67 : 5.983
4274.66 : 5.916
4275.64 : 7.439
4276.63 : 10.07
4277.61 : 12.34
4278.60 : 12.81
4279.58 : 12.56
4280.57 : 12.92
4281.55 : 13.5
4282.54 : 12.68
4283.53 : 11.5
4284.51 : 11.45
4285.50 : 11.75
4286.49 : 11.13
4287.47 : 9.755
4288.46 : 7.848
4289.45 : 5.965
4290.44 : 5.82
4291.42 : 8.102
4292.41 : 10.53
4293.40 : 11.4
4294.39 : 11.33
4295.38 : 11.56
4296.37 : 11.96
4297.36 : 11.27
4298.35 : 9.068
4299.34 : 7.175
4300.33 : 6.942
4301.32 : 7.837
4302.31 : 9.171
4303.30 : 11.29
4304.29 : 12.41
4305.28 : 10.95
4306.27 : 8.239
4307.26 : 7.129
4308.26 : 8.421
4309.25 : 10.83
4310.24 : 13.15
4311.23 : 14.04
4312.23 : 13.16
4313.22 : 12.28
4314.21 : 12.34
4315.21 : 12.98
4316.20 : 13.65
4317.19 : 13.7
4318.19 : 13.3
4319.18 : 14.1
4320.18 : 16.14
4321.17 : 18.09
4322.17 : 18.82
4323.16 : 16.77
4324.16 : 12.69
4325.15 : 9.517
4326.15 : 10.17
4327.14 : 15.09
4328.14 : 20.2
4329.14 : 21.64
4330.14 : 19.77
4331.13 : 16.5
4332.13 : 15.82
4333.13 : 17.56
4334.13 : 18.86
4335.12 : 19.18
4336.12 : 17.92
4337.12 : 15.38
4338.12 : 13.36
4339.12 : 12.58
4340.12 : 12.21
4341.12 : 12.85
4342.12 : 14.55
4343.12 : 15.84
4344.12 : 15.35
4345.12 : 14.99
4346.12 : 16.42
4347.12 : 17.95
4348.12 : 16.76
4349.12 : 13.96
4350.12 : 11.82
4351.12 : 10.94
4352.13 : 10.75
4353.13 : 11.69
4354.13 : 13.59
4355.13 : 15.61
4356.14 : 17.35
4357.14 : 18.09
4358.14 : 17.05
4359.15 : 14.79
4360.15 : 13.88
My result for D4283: 2.9 Angstrom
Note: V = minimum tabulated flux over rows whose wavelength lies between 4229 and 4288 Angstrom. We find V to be 4.975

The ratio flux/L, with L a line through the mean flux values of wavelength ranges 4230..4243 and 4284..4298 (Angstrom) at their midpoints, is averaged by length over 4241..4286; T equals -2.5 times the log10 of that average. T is -0.20 mag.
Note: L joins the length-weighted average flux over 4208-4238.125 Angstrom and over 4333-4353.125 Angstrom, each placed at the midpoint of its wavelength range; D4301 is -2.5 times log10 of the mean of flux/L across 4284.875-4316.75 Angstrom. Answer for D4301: 0.20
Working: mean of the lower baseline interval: 7.69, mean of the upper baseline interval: 14.8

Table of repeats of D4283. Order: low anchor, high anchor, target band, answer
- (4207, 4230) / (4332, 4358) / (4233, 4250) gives -1.7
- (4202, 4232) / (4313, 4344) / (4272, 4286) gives 2.0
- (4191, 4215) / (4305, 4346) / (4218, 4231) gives 7.2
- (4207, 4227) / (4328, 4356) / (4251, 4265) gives 0.5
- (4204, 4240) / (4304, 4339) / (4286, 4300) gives 3.5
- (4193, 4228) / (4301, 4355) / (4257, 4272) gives -0.6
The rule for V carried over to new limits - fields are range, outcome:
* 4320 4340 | 9.517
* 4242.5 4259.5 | 6.325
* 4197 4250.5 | 1.828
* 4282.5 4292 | 5.82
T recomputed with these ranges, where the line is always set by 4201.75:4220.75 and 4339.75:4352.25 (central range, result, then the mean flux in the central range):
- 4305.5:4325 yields 0.038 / 13.1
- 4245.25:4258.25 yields 0.172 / 10.1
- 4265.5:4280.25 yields 0.187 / 10.4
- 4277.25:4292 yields 0.189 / 10.7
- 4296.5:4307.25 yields 0.362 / 9.42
